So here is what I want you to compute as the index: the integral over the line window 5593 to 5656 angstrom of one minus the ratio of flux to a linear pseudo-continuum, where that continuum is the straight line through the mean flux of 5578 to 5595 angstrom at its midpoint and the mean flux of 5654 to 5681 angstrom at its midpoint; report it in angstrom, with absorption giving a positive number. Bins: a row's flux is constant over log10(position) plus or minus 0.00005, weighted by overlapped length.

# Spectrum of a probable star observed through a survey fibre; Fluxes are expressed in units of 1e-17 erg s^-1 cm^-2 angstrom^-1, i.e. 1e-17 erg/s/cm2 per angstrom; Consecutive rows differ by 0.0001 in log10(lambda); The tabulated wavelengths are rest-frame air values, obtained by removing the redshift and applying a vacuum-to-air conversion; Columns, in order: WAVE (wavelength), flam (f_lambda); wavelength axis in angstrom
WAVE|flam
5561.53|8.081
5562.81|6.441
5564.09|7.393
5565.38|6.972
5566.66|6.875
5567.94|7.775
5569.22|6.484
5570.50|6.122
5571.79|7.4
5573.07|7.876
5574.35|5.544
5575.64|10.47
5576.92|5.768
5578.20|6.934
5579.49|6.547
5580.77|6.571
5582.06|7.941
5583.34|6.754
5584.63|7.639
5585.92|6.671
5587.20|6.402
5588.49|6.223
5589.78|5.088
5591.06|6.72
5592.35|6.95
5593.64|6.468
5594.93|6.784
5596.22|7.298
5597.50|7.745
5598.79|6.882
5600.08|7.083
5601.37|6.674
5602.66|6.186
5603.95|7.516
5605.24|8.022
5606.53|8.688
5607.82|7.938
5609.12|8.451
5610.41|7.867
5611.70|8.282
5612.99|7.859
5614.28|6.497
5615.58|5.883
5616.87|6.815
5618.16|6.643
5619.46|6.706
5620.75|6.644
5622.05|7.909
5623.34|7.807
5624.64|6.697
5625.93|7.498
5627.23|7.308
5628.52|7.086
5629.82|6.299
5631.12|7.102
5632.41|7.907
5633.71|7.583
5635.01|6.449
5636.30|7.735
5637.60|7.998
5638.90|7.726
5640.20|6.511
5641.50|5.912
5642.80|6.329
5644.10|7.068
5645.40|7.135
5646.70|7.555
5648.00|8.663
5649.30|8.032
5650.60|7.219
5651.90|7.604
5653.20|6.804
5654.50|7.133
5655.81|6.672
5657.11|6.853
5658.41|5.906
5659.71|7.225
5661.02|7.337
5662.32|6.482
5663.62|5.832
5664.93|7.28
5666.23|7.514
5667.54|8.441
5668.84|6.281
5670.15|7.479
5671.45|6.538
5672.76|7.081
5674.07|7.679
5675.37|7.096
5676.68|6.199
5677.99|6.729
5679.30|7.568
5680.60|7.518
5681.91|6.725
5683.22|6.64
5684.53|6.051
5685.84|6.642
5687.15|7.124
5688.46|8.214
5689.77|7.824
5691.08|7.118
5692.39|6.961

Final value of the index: -3.9 angstrom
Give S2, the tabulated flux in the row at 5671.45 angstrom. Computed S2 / 6.538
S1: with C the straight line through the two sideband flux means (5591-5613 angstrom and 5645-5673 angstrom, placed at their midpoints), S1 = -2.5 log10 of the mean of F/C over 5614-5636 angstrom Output 0.04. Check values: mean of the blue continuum 7.42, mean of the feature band 7.01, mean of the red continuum 7.14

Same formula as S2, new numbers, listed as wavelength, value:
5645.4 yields 7.135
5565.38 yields 6.972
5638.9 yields 7.726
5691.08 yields 7.118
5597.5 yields 7.745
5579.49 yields 6.547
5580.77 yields 6.571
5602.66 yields 6.186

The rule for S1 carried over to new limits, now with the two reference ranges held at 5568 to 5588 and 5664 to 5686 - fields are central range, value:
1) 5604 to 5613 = -0.16 mag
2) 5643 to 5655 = -0.06 mag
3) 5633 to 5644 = 0.00 mag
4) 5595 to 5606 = -0.02 mag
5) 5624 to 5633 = -0.02 mag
